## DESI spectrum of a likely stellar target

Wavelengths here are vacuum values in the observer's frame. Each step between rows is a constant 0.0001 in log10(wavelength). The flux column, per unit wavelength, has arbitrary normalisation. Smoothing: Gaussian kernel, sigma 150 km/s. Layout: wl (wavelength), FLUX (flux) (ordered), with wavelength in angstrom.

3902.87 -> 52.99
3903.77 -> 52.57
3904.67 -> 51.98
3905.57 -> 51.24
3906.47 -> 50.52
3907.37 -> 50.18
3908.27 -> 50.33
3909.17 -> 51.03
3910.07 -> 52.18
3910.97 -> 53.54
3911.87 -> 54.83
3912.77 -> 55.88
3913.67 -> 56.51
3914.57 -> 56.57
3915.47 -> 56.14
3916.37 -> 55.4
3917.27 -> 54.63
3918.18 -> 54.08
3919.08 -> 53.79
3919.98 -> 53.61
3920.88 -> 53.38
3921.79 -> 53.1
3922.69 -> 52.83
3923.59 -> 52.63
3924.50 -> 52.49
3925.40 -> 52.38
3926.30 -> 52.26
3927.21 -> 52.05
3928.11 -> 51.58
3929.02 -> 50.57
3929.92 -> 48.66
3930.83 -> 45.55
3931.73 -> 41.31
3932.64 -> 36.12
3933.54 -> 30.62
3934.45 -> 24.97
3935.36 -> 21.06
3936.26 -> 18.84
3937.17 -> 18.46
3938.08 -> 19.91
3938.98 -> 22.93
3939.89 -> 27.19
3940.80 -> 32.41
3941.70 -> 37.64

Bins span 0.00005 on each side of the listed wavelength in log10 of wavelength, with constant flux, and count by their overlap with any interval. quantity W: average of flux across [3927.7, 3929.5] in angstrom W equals 51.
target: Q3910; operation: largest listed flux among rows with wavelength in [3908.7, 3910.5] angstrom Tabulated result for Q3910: 52.18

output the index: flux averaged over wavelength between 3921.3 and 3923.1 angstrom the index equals 52.9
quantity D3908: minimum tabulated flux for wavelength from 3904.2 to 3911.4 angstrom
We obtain 50.18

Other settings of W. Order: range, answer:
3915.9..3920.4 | 54.3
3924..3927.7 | 52.3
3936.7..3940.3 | 22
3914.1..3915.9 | 56.4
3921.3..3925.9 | 52.7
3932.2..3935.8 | 28.2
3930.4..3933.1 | 41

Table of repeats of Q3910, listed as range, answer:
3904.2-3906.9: 51.98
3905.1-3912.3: 54.83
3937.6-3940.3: 27.19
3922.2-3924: 52.83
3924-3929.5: 52.49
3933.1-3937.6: 30.62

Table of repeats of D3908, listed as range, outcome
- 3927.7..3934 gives 30.62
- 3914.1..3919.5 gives 53.79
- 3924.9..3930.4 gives 48.66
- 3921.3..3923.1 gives 52.83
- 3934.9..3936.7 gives 18.84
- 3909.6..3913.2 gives 52.18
